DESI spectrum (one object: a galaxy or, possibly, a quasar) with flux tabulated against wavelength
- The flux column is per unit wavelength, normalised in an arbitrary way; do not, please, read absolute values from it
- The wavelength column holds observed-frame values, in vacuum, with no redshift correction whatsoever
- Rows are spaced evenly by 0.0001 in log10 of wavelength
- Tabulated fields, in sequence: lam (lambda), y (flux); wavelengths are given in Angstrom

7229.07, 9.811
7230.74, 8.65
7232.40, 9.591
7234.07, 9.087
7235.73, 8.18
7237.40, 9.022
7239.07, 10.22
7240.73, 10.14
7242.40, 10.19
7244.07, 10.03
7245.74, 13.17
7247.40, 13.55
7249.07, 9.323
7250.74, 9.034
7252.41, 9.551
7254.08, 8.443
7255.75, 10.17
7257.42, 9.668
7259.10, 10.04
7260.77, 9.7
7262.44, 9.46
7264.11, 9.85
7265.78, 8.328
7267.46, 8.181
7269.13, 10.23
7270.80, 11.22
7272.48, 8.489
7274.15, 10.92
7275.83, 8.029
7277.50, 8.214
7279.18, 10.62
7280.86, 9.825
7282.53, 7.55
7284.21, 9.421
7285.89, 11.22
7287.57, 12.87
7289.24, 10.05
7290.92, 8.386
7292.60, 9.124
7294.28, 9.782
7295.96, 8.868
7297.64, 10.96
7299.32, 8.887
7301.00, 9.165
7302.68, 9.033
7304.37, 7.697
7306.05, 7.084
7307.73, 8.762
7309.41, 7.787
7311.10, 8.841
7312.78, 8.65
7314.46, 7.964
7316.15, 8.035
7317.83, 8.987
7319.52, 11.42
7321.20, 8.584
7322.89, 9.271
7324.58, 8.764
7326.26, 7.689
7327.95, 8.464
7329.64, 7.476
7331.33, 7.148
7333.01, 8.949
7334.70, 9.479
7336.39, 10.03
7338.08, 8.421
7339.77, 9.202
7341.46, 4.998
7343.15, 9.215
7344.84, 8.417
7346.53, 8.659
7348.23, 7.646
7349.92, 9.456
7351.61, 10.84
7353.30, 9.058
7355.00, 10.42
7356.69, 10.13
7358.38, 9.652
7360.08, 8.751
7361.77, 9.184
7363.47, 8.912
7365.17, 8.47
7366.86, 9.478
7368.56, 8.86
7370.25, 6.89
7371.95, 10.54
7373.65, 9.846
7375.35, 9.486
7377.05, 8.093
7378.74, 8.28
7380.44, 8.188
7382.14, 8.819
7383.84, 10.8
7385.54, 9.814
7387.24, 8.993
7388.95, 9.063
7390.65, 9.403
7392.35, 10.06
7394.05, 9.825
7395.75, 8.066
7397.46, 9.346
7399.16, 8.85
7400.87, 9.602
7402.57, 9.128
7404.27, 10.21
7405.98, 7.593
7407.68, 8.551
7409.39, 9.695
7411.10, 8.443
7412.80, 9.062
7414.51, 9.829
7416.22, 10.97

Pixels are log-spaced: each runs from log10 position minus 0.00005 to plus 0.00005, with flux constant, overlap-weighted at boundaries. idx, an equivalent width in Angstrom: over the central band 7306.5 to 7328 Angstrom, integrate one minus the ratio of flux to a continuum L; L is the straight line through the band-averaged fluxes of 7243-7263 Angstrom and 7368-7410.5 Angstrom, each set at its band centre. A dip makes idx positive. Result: 2.2 Angstrom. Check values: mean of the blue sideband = 10.2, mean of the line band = 8.69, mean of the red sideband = 9.12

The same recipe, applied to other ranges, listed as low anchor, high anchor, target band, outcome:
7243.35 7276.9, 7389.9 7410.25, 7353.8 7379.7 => 0.6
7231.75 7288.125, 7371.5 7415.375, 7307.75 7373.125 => 4.3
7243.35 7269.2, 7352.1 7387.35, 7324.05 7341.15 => 1.8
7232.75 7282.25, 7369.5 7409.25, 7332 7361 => 1.0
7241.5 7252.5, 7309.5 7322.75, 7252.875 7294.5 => 1.8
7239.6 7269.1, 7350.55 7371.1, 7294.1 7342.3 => 4.5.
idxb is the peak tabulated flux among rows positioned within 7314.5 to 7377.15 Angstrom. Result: 11.42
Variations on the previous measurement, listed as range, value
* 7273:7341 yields 12.87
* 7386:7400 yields 10.06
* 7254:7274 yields 11.22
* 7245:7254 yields 13.55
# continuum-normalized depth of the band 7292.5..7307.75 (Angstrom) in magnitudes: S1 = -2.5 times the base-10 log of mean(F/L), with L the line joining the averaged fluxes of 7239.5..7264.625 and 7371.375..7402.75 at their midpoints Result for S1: 0.11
